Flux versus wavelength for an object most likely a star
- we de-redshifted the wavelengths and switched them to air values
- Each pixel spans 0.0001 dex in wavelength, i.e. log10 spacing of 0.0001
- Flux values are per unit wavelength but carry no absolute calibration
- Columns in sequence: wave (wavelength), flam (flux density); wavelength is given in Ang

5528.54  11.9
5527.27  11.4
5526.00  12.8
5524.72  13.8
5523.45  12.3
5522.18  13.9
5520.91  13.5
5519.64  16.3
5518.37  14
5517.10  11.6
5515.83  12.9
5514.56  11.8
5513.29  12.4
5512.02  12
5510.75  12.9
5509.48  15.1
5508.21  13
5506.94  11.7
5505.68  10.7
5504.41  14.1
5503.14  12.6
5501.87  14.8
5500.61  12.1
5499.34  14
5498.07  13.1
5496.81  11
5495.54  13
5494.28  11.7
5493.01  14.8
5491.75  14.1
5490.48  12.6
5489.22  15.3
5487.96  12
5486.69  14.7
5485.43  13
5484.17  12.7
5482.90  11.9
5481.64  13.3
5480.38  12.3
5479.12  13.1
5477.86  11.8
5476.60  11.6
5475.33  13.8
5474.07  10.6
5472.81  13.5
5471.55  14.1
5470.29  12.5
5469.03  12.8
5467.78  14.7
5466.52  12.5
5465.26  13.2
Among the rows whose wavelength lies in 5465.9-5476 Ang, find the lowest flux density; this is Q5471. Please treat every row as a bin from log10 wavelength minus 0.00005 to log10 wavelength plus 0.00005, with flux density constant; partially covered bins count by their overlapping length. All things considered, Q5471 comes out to 10.6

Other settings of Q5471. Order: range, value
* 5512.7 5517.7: 11.6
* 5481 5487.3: 11.9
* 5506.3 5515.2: 11.7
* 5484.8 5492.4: 12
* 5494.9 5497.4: 11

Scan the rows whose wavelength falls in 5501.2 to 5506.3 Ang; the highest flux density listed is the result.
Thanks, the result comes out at 14.8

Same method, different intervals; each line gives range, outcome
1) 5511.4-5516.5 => 12.9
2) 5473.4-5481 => 13.8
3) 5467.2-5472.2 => 14.7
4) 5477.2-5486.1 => 13.3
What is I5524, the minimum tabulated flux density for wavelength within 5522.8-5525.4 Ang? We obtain 12.3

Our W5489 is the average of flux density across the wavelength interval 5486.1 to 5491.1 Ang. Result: 13.6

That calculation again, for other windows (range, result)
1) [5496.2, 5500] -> 12.7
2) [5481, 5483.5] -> 12.6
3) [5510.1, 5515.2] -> 12.3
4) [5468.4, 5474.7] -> 12.7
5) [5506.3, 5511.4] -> 13.2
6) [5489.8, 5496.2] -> 13.2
